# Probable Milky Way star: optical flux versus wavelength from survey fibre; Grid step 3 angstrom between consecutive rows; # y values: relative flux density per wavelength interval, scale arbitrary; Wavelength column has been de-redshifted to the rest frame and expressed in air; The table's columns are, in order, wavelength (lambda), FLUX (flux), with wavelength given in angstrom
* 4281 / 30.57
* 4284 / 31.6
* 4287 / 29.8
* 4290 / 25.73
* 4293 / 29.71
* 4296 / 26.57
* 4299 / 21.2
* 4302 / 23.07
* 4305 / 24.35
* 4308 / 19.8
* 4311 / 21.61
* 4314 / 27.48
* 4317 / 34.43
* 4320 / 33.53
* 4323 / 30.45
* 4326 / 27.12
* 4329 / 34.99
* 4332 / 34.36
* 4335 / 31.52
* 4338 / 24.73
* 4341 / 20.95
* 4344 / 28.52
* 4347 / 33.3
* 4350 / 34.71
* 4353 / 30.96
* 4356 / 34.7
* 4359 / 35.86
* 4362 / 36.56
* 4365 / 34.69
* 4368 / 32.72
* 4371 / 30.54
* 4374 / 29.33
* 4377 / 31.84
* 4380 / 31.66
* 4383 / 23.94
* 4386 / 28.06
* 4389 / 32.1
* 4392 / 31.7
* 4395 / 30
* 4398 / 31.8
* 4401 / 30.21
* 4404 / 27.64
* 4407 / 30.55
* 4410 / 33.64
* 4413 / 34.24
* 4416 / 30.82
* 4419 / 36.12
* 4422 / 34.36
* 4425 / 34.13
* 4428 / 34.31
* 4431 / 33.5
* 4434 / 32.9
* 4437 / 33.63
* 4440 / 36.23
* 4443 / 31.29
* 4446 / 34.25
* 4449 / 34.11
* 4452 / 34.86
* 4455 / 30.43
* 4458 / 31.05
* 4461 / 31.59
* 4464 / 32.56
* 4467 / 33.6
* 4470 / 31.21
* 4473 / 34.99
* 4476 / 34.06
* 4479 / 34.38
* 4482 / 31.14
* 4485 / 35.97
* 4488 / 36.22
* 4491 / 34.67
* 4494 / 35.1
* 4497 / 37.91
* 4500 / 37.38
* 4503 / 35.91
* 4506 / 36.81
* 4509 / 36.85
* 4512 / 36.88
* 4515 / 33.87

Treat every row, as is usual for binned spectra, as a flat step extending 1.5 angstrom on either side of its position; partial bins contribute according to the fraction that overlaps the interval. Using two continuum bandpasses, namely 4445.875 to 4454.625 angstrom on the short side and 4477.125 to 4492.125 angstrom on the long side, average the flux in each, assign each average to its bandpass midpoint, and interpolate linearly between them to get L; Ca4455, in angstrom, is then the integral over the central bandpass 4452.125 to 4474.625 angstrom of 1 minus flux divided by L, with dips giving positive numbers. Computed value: 1.2 angstrom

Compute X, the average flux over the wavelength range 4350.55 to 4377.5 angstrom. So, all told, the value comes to 33.1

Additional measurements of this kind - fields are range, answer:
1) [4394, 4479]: 32.8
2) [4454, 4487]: 32.9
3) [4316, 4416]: 31.2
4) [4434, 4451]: 33.8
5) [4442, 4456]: 33.1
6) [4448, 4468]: 32.5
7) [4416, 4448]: 33.9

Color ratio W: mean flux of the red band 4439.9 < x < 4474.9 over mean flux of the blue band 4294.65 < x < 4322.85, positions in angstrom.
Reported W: 1.27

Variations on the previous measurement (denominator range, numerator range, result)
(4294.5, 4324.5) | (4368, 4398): 1.15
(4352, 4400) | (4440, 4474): 1.04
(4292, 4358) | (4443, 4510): 1.20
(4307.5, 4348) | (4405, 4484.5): 1.15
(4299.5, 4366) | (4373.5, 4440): 1.07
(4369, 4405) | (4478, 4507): 1.19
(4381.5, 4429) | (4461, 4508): 1.10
